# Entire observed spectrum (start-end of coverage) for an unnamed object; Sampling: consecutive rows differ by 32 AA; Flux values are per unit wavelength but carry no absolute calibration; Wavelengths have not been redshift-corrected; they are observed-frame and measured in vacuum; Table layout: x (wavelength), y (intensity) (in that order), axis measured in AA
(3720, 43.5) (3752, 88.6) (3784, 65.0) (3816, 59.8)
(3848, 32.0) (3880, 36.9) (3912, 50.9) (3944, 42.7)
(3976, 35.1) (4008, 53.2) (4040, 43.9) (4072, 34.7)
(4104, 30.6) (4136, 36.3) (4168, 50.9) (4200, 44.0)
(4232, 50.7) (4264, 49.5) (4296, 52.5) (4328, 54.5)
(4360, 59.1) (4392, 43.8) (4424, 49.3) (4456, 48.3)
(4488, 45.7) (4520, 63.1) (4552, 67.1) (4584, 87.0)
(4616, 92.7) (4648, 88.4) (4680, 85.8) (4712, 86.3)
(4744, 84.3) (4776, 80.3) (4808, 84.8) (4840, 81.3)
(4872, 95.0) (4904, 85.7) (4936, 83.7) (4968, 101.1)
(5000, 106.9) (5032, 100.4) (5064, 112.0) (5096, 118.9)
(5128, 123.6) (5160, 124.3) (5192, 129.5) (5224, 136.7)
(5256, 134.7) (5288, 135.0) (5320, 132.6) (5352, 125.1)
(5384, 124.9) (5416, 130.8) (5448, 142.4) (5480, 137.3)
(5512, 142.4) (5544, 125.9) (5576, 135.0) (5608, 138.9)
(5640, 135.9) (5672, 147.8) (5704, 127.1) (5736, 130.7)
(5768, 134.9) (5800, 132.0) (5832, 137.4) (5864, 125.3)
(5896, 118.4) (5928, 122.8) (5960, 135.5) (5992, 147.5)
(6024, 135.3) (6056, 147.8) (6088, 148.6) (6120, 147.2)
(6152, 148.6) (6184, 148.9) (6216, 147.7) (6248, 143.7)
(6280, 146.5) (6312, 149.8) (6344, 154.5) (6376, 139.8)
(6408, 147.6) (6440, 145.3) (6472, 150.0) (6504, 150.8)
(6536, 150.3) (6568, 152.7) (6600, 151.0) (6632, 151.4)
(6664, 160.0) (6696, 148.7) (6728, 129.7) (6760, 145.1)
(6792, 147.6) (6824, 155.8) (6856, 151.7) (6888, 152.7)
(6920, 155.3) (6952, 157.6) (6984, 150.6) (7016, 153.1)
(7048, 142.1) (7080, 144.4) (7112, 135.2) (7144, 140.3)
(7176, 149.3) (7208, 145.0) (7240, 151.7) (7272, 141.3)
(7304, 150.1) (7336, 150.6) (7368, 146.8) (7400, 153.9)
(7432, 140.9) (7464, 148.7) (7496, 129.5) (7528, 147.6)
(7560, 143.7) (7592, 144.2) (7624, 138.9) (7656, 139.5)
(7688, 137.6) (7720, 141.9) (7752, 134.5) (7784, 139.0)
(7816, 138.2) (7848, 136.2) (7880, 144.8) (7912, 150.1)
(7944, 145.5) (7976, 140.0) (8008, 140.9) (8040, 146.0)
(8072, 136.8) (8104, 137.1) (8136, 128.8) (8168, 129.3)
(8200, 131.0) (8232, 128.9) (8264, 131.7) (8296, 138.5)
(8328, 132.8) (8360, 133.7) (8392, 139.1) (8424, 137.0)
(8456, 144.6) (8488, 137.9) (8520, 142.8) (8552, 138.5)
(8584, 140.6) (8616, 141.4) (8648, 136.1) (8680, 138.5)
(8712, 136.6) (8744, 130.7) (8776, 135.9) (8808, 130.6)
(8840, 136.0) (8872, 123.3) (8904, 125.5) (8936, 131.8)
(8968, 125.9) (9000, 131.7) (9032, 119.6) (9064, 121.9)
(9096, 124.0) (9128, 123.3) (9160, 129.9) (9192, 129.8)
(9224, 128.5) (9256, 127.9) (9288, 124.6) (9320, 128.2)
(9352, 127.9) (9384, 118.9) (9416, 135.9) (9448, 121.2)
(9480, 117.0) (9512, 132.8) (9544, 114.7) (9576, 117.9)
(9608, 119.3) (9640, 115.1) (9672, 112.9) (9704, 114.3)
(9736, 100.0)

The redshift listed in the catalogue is 0.143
